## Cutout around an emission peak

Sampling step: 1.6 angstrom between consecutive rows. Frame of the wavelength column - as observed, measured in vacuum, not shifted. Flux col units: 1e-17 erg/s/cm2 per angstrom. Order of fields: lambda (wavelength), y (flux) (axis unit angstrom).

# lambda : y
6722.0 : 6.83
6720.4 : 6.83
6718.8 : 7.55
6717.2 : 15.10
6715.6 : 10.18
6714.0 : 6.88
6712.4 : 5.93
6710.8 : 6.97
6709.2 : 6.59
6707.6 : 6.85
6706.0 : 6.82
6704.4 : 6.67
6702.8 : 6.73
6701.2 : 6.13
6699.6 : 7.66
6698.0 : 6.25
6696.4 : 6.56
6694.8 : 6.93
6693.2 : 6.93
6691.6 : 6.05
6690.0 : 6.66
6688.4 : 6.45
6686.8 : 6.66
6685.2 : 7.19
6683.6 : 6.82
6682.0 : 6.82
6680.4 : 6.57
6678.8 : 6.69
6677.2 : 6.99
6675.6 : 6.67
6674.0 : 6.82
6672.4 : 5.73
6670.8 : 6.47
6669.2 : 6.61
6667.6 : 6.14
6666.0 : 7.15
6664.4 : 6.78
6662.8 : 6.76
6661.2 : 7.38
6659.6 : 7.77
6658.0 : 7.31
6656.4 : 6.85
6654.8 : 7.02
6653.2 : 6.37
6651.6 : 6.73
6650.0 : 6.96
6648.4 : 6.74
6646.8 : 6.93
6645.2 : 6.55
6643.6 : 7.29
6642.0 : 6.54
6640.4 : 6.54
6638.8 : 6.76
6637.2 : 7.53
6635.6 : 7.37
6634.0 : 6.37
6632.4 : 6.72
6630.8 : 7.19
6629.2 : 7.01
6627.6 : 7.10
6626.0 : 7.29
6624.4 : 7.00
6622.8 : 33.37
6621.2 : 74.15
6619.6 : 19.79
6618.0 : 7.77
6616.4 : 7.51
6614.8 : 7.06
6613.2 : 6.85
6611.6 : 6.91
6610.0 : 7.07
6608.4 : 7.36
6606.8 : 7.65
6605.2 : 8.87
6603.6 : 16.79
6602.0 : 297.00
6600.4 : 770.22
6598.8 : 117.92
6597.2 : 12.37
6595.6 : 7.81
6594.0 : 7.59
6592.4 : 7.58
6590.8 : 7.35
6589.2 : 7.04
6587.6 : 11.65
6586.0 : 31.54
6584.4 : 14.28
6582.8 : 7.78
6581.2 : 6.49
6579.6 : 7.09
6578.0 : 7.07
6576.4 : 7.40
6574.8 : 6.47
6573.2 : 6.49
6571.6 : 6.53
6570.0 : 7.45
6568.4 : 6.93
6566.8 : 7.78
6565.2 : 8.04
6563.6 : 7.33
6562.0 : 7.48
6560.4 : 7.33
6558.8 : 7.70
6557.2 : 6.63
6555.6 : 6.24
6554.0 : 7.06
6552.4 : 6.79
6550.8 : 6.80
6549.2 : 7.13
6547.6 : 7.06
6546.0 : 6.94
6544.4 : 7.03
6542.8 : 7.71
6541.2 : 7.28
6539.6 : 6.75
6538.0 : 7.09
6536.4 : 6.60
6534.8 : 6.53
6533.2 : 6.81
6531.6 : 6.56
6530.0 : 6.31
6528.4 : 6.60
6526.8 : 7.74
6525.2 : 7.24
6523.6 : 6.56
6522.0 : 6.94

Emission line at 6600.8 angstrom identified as H-alpha 6563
